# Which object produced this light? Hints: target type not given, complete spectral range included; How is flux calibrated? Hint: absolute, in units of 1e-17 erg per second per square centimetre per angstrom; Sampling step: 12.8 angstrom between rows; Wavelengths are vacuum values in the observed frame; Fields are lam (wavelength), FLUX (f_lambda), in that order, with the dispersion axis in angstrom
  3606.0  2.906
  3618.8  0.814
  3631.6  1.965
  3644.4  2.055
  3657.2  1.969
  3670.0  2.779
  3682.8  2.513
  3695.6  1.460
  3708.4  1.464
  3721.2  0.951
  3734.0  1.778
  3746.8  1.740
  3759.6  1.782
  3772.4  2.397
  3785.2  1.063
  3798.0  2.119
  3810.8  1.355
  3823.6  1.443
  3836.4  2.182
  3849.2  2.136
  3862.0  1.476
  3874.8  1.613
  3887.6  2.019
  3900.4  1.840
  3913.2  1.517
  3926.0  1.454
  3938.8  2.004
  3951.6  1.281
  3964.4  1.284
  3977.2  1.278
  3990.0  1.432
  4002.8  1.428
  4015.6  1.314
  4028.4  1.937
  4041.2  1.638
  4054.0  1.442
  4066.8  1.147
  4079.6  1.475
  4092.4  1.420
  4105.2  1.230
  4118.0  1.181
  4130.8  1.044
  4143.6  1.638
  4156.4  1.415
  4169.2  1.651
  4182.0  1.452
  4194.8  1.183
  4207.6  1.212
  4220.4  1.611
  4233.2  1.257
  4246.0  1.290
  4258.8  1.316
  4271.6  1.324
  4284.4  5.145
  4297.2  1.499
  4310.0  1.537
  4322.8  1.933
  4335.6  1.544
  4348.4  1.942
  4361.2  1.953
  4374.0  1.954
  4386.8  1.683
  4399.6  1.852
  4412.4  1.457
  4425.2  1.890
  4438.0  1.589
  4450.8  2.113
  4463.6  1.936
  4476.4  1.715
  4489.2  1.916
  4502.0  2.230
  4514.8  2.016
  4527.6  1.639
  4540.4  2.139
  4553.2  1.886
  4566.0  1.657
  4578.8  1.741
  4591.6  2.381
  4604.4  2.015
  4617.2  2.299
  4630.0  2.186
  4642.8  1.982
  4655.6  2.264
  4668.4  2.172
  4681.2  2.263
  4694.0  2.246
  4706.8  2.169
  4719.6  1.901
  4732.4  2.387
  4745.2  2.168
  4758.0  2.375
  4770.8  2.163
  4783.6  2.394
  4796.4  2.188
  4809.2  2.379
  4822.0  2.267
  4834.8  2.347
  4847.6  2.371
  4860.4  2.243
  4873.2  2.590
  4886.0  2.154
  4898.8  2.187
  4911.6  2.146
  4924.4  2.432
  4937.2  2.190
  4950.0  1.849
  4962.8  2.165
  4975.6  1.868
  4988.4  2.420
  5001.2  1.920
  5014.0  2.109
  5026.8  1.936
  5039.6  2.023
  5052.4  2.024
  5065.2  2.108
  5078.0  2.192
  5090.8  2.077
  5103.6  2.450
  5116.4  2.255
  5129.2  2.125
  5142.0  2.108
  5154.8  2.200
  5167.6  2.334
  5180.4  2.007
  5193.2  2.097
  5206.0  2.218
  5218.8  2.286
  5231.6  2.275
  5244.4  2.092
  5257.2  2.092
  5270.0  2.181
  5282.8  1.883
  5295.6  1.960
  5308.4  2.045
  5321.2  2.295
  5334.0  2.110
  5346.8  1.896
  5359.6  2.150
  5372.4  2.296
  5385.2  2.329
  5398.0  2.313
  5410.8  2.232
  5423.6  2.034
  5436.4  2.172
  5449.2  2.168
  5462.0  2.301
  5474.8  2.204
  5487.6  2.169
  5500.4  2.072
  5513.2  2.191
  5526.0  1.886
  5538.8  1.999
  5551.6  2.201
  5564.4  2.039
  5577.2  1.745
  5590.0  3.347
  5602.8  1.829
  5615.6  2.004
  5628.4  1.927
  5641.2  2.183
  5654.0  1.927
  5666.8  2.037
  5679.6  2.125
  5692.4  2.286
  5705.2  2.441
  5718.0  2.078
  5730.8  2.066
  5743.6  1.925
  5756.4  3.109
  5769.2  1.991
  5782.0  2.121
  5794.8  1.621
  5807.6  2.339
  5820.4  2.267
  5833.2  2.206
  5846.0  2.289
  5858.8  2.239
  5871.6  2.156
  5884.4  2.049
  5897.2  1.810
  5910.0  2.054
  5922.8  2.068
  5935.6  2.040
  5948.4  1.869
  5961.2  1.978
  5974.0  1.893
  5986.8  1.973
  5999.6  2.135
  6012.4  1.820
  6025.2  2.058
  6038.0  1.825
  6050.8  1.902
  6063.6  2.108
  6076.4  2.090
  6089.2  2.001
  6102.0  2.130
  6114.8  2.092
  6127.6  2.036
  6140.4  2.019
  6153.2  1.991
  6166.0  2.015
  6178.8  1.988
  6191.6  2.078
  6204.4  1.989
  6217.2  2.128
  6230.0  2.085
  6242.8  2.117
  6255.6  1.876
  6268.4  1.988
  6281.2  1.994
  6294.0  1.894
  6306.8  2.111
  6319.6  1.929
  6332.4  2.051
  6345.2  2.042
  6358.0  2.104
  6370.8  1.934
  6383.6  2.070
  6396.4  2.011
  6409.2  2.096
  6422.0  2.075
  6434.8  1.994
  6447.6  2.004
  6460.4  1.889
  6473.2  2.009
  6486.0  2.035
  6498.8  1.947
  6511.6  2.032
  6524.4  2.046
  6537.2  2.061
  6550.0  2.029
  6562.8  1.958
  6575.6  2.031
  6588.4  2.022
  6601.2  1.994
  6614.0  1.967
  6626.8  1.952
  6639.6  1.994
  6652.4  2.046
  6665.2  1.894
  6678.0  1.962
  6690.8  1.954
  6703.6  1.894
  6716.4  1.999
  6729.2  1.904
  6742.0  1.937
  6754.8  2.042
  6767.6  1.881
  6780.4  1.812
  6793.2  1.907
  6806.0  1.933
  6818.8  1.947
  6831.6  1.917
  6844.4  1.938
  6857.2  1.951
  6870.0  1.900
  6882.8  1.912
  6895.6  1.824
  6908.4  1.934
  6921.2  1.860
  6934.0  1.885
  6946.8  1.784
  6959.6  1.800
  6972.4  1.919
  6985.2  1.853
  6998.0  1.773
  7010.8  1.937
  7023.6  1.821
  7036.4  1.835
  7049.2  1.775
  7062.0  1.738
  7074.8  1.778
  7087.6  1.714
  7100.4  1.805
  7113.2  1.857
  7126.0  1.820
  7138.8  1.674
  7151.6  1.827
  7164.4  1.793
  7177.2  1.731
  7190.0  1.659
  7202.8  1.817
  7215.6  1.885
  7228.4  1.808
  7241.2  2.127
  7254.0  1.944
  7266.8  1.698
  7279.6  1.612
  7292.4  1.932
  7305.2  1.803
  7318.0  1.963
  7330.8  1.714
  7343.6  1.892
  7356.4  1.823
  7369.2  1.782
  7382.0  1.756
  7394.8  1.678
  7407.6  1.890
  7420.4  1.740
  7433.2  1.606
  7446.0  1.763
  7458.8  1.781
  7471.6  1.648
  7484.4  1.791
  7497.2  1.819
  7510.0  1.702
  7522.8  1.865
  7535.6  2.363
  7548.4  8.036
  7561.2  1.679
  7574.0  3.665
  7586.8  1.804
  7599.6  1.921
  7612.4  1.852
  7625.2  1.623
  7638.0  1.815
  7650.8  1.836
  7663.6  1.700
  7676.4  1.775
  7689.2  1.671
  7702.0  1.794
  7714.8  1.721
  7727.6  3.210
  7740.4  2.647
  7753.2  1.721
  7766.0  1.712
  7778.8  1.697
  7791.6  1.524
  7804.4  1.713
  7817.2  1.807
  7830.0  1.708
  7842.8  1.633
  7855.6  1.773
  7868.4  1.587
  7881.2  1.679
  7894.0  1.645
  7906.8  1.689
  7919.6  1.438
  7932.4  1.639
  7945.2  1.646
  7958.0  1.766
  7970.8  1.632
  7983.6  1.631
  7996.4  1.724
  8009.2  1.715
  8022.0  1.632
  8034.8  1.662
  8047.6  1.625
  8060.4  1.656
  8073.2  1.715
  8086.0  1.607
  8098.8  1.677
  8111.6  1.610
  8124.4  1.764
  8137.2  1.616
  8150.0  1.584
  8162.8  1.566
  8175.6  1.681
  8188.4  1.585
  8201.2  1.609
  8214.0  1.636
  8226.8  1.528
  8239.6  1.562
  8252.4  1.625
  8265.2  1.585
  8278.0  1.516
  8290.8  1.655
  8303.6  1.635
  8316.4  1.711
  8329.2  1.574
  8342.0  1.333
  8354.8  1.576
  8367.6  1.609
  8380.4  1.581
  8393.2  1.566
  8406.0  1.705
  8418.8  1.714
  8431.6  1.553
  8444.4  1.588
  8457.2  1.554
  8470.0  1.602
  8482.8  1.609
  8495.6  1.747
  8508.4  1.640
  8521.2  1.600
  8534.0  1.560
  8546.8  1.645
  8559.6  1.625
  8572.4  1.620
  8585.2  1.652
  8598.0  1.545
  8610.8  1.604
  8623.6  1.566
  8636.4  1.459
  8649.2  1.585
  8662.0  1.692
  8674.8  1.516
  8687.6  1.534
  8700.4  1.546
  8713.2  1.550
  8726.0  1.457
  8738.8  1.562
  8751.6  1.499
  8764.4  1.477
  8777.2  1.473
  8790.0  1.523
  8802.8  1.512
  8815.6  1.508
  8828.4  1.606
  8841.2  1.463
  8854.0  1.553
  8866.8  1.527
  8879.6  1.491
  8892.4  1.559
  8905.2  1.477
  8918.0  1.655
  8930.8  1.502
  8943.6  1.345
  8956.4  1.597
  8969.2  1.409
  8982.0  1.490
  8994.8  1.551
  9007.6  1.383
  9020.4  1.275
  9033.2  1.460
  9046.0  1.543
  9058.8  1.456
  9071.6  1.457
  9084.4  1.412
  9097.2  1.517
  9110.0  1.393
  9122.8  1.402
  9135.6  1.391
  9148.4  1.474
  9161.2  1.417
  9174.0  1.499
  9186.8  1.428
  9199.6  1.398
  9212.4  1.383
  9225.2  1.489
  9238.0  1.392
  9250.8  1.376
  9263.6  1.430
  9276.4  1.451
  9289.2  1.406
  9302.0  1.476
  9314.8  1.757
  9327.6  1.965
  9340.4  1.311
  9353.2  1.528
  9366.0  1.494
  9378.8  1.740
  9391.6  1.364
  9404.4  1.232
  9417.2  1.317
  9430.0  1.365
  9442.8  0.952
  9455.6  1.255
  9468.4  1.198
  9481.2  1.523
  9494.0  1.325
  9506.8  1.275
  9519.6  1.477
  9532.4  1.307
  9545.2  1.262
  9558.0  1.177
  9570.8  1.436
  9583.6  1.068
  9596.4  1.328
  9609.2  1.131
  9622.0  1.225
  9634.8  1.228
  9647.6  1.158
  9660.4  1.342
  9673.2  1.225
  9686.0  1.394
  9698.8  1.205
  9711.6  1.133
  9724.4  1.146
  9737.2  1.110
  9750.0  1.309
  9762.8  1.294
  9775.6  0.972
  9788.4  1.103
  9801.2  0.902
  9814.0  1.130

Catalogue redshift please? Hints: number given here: 0.15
